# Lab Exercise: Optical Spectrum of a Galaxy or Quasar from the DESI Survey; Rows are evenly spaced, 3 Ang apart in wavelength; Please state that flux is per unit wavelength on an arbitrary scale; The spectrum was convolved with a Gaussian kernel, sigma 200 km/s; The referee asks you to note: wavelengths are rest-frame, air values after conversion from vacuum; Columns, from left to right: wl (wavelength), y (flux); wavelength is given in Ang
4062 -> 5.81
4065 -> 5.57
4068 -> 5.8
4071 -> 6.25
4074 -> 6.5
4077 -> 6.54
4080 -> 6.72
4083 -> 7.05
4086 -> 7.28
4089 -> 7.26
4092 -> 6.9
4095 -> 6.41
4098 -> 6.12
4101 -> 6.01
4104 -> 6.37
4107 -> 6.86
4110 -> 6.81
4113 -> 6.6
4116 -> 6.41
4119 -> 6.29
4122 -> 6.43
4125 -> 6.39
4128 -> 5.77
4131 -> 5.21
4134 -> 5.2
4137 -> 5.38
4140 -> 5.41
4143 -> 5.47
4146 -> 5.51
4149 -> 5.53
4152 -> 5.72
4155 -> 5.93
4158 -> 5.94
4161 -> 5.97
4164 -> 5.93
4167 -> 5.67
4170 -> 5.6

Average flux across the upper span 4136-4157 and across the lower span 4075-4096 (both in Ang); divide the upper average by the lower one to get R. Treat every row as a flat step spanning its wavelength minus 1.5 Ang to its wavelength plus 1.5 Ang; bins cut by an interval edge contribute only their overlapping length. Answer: 0.81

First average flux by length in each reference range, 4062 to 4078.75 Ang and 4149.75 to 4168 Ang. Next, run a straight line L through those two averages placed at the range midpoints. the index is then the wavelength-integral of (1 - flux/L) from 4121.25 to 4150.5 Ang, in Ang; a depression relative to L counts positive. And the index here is 1.5 Ang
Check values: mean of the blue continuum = 6.11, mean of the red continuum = 5.85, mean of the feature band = 5.61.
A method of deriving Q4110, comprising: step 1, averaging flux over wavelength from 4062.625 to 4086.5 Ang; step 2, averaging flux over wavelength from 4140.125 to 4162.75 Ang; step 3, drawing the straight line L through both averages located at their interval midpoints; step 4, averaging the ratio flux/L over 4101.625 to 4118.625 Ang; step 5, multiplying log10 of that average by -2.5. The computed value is -0.08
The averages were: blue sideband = 6.41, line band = 6.56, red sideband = 5.71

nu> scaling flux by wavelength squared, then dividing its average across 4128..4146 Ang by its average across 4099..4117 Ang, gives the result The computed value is 0.84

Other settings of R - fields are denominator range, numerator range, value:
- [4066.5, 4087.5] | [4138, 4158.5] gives 0.85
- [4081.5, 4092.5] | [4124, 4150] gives 0.77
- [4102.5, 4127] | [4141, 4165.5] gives 0.88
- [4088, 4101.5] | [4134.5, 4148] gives 0.83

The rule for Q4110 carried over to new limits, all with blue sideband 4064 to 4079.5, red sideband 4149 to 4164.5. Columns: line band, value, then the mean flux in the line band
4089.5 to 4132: -0.057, 6.36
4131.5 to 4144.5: 0.112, 5.35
